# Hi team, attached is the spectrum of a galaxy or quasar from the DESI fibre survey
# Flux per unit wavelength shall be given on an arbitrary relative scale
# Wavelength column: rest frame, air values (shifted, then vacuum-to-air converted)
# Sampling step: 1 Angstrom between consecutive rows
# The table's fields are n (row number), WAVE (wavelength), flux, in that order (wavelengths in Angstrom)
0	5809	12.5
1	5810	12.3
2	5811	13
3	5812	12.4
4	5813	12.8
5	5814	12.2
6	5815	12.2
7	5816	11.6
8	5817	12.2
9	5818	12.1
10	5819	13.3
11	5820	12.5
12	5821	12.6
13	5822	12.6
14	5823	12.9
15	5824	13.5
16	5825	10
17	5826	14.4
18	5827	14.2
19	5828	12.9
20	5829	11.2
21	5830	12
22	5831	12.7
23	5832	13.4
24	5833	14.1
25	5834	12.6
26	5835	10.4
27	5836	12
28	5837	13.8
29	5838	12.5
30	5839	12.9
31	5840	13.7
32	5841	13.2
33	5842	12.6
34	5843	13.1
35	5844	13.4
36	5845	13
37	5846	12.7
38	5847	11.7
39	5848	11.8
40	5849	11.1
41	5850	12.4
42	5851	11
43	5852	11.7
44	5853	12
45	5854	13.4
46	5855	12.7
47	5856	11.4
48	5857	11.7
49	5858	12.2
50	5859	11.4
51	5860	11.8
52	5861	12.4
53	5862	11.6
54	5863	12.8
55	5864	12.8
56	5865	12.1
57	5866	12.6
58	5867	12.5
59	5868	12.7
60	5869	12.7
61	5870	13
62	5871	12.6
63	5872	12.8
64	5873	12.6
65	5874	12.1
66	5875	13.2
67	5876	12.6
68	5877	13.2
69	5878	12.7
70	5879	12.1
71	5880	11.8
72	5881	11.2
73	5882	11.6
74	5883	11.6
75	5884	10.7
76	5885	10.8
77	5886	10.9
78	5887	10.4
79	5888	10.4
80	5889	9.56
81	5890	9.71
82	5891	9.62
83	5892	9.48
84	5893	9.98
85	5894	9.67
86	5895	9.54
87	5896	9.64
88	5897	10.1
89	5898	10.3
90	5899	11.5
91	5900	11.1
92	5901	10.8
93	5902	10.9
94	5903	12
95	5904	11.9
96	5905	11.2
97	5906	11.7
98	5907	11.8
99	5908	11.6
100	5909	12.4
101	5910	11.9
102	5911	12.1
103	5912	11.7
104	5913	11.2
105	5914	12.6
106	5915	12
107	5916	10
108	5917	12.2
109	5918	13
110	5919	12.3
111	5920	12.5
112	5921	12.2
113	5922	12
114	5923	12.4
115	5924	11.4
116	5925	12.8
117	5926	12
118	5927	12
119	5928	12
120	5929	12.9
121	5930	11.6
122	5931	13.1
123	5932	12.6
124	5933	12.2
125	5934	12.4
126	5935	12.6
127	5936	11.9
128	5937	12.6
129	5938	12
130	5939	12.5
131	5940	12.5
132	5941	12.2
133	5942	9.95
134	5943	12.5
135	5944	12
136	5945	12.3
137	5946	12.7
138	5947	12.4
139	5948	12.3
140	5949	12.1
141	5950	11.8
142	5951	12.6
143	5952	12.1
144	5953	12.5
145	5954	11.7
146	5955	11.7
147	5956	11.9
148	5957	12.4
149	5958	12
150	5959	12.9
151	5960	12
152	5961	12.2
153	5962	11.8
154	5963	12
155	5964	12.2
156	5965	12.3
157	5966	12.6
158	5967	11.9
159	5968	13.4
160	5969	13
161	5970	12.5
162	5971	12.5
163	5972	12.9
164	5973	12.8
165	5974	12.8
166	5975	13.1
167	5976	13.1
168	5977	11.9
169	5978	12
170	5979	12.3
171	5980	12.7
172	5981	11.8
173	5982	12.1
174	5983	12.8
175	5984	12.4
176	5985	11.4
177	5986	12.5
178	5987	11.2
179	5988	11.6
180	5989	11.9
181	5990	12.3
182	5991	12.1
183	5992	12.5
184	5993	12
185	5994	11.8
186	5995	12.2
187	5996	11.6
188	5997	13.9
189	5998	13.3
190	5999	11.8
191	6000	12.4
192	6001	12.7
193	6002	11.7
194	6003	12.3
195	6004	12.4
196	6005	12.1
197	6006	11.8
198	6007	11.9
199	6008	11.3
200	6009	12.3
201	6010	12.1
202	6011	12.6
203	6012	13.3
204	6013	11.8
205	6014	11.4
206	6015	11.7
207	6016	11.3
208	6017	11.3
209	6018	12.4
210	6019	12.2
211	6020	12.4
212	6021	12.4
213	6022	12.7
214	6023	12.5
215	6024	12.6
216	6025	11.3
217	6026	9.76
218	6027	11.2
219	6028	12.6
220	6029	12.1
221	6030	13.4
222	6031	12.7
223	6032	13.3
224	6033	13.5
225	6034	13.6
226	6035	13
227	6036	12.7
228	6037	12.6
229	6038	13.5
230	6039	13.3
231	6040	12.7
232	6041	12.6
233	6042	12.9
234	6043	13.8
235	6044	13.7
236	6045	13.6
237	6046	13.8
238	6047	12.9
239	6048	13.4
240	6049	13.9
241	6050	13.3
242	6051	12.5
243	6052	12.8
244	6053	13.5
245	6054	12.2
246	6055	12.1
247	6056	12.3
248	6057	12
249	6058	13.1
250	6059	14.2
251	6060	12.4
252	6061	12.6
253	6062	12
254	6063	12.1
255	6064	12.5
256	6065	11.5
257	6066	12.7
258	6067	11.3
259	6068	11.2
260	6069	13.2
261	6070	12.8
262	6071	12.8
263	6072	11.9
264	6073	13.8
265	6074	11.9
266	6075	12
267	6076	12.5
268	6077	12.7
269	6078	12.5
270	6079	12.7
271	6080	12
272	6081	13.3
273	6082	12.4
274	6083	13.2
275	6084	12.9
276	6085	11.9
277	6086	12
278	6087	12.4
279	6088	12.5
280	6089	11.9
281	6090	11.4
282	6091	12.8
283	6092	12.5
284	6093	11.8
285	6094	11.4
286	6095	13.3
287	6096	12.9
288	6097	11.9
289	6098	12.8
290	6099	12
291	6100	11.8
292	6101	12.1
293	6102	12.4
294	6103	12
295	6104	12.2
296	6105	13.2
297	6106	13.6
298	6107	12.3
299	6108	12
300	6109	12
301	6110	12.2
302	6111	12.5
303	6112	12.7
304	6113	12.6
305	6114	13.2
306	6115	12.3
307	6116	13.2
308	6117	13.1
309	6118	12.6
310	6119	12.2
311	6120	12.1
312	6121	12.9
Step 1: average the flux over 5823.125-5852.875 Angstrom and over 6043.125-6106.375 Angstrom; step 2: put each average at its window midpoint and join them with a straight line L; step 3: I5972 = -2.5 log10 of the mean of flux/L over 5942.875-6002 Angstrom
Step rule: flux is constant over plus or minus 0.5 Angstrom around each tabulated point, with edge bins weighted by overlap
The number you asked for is 0.02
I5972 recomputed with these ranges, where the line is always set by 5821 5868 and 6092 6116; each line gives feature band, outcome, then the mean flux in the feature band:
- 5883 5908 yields 0.17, 10.6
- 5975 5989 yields 0.02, 12.2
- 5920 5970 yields 0.02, 12.2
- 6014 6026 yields 0.04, 11.9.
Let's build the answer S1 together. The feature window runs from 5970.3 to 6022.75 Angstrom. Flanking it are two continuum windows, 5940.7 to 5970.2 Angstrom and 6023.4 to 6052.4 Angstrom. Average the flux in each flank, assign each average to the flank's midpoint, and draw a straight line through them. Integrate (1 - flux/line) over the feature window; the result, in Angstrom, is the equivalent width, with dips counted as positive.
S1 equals 1.2 Angstrom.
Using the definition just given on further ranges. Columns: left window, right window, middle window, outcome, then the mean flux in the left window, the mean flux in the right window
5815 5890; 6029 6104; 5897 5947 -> 1.8 Angstrom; 12.3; 12.6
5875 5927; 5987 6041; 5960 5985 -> -1.0 Angstrom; 11.4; 12.3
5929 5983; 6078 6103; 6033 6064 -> -1.6 Angstrom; 12.3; 12.3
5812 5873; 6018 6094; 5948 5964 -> 0.5 Angstrom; 12.5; 12.6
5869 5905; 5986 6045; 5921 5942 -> -1.1 Angstrom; 11.2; 12.4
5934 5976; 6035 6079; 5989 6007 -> 0.3 Angstrom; 12.3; 12.7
